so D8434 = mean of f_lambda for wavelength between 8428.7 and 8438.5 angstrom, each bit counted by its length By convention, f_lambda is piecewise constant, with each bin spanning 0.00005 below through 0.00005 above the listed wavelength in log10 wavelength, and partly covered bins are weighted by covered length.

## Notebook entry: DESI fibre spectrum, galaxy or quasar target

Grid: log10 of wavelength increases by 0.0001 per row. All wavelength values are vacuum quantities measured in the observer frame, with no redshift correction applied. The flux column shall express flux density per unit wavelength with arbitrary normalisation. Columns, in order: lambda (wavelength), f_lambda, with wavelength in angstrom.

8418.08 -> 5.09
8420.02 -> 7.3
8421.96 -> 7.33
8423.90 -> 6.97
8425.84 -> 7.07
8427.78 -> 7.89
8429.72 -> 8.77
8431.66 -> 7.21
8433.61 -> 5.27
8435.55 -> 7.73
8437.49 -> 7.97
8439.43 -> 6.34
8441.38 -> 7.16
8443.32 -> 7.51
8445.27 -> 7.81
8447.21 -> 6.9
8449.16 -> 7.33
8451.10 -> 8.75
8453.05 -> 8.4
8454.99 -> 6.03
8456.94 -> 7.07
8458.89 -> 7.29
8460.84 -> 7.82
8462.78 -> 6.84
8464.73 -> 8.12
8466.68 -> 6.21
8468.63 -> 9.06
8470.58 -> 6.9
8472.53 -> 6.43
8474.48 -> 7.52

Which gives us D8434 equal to 7.39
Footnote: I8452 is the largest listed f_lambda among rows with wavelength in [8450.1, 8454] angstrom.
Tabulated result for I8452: 8.75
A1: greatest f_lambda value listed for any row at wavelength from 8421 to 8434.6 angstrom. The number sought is 8.77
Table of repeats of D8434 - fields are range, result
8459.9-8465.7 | 7.6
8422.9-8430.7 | 7.67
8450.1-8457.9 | 7.57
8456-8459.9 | 7.18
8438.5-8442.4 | 6.76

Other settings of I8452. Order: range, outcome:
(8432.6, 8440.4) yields 7.97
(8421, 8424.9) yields 7.33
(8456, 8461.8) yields 7.82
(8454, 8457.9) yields 7.07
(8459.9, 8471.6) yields 9.06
